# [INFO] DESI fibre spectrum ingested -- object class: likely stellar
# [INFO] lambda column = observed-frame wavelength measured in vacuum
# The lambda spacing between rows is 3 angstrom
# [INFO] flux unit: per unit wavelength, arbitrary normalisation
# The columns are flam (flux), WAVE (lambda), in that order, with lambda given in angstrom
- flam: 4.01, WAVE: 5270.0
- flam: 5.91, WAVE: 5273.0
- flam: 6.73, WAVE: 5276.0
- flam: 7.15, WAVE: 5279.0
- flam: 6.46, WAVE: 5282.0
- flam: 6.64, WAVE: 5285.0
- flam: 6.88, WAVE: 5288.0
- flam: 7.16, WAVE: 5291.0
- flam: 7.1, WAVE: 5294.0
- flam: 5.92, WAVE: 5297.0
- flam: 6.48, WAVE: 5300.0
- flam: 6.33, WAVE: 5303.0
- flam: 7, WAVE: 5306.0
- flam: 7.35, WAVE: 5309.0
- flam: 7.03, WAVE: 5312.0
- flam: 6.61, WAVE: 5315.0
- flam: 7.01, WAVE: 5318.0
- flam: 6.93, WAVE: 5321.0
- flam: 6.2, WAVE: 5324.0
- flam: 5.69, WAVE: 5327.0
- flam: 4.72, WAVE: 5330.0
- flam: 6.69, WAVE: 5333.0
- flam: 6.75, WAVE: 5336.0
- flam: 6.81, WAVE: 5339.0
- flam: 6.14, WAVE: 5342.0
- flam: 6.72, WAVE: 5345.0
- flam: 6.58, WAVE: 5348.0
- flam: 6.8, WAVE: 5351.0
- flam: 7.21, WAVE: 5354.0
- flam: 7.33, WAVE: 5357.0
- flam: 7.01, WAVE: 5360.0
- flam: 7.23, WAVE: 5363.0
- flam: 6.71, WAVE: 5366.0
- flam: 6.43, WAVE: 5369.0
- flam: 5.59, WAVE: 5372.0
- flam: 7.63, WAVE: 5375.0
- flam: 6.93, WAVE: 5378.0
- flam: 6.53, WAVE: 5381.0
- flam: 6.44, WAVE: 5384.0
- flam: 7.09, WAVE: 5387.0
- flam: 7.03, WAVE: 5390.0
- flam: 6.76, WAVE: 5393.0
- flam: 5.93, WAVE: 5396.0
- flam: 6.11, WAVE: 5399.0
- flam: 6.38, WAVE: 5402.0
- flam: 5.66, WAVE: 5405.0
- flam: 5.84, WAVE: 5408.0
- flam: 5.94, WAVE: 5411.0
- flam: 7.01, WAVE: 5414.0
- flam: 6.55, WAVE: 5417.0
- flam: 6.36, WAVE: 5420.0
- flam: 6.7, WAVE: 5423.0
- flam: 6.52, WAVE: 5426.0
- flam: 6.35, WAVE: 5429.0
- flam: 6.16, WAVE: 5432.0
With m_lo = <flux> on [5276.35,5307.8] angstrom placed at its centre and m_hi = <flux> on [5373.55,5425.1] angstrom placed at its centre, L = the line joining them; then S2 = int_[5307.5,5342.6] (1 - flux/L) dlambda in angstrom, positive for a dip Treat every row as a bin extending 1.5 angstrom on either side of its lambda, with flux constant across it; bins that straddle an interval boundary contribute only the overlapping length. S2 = 0.82 angstrom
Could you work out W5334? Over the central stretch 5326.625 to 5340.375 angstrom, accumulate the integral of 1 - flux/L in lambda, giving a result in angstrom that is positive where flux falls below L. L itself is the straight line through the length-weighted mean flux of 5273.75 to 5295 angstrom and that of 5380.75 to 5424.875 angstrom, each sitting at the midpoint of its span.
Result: 1.03 angstrom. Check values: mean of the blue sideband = 6.83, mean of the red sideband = 6.42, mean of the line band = 6.16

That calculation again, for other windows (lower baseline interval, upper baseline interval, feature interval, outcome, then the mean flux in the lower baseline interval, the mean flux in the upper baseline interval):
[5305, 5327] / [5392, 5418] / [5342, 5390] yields -2.4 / 6.79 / 6.23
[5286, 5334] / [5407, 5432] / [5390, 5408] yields 0.6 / 6.57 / 6.41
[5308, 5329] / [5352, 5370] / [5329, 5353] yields 1.3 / 6.63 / 7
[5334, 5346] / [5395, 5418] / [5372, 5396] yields -1.7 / 6.6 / 6.17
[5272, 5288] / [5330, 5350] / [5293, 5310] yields -0.2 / 6.63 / 6.48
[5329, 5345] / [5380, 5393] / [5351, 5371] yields -1.2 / 6.32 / 6.78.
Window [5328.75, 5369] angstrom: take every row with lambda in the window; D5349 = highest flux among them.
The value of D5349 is 7.33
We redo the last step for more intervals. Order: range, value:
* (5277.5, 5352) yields 7.35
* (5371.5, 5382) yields 7.63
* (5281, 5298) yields 7.16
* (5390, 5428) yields 7.03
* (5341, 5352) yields 6.8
